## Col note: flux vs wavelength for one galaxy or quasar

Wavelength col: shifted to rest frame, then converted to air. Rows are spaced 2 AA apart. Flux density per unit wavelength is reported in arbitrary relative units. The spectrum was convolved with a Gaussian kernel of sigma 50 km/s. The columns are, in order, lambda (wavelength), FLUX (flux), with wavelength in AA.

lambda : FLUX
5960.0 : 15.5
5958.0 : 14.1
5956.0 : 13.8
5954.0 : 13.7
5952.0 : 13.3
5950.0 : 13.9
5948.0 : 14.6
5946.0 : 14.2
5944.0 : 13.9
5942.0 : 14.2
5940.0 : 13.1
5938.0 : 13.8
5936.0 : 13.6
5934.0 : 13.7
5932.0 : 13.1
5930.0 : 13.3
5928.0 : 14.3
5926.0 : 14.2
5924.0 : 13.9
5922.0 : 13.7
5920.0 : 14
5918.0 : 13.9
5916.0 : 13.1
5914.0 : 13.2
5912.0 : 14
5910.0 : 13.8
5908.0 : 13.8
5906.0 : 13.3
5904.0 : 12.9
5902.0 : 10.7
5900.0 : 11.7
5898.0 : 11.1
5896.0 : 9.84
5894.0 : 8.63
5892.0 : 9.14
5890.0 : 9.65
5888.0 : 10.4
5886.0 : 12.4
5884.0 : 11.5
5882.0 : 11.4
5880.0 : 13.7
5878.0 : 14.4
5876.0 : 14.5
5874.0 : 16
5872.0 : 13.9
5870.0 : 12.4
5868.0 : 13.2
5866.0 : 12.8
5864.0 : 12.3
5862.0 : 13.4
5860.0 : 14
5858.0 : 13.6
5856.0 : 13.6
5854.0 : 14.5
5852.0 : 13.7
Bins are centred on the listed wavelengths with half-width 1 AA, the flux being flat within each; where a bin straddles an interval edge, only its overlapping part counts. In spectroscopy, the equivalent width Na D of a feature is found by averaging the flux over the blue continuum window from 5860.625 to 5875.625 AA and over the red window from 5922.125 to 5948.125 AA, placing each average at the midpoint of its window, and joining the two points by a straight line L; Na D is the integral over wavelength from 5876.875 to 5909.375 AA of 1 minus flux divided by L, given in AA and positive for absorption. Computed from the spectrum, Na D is 4.9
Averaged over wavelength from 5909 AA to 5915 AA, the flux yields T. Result 13.7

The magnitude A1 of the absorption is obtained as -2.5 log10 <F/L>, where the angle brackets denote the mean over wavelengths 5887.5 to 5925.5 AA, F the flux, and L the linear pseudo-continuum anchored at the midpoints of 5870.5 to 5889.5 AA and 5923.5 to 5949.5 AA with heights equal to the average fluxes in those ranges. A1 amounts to 0.10 mag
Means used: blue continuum 13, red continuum 13.8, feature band 12.2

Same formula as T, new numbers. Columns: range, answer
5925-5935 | 13.7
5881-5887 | 11.8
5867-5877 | 14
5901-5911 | 12.9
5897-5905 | 11.6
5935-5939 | 13.7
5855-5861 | 13.7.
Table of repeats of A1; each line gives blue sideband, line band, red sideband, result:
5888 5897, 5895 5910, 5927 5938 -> -0.146 mag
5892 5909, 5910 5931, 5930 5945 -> -0.099 mag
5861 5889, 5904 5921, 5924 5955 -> -0.010 mag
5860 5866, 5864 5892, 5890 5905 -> -0.060 mag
